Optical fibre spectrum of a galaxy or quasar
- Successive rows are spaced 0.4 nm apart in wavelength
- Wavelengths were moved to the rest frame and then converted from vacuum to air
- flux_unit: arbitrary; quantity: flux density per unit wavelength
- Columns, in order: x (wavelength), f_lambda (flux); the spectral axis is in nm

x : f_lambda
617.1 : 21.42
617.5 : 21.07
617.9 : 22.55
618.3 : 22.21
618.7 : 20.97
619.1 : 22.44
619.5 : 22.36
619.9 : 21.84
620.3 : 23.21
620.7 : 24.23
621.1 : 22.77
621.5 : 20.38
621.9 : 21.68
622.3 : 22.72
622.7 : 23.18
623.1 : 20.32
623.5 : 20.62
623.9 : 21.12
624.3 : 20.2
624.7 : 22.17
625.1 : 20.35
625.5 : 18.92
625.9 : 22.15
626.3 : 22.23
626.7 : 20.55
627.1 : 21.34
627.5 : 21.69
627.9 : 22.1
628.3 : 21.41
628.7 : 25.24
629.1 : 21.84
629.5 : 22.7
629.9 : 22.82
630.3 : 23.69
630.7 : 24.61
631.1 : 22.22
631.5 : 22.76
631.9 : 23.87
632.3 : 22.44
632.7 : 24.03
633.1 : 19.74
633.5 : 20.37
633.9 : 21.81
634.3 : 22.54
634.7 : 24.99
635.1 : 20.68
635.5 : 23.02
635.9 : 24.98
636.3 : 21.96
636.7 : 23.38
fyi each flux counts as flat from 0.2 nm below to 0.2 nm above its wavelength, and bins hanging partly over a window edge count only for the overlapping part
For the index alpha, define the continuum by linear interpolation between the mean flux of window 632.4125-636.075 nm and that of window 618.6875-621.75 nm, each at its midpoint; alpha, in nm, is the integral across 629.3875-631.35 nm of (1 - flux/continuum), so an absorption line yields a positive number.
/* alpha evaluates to -0.07 nm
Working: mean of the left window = 22.3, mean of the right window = 22.4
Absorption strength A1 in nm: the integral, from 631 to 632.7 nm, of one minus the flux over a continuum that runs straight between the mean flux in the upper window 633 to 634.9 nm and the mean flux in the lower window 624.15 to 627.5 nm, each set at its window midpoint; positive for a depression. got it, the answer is -0.10 nm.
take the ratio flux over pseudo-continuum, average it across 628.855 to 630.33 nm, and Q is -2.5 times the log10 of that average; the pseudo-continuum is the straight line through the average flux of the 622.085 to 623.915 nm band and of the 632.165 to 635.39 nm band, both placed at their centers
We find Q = -0.04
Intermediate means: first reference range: 21.6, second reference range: 22.1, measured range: 22.7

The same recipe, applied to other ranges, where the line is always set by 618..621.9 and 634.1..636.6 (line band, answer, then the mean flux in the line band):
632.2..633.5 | 0.06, 21.8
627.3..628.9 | 0.00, 22.6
